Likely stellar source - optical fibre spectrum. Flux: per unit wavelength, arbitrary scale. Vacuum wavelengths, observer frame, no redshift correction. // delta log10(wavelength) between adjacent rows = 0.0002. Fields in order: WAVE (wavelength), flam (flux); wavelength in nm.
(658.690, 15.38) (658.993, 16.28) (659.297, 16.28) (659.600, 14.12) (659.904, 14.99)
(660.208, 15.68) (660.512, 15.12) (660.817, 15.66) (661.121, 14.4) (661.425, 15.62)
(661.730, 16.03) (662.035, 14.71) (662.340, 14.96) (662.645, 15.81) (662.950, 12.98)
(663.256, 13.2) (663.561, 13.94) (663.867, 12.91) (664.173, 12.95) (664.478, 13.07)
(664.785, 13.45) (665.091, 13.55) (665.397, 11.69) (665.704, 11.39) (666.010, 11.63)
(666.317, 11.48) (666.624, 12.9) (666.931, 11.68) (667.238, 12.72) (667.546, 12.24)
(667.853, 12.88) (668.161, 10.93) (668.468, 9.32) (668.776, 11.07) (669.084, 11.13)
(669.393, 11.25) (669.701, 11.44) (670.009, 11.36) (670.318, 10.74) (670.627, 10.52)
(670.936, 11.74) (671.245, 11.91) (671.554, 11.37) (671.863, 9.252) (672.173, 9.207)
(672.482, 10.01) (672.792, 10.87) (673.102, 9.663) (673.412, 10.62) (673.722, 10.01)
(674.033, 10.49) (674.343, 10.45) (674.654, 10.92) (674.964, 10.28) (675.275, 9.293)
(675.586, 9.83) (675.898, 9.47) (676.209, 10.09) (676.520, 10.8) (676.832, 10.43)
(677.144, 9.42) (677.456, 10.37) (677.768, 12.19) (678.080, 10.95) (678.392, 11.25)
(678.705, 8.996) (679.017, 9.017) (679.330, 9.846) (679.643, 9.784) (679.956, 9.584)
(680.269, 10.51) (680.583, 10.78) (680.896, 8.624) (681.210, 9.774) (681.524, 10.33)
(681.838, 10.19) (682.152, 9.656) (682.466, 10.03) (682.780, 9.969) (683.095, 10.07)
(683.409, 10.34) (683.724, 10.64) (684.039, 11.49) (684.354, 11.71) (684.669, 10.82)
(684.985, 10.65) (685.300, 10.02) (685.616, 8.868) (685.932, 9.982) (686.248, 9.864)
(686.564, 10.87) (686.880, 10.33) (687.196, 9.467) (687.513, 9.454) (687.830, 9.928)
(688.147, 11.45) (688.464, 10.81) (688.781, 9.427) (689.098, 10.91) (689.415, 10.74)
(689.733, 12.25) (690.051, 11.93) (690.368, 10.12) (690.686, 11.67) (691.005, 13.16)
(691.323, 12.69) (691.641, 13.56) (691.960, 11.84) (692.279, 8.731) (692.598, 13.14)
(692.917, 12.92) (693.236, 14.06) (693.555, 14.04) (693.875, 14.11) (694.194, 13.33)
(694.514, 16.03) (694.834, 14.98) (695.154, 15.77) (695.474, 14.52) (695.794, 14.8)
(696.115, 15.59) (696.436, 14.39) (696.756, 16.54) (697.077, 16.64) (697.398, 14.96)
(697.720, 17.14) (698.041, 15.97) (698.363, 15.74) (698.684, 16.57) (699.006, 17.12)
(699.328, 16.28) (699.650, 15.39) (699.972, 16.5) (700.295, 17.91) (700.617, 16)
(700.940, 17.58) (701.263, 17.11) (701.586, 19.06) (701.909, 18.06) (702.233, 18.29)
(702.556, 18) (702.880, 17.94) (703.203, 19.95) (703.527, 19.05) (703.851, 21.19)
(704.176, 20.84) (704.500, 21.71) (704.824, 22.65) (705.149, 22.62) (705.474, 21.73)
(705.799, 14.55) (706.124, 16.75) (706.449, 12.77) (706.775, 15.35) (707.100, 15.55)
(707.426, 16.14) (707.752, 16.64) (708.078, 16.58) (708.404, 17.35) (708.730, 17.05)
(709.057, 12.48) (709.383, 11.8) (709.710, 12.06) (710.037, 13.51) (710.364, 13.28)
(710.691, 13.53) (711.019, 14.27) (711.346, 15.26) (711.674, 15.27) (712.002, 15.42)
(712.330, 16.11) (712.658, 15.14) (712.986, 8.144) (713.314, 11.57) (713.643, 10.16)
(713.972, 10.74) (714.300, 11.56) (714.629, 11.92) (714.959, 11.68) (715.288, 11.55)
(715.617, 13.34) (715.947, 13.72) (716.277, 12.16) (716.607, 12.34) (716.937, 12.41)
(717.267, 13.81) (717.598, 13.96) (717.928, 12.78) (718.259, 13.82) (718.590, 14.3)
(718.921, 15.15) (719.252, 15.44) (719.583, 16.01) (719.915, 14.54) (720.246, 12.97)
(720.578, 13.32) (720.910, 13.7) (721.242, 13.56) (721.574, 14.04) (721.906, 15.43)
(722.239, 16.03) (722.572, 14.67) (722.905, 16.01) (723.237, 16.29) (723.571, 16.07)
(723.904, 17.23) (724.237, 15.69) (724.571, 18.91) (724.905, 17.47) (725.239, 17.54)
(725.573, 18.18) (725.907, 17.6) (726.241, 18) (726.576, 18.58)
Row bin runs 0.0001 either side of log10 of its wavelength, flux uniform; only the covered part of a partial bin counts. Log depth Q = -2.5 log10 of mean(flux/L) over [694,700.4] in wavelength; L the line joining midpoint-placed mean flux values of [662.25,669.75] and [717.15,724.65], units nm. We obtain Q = -0.14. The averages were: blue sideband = 12.4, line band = 15.8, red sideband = 14.9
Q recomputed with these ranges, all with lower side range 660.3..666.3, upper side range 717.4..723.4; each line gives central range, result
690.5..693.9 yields 0.13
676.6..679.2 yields 0.33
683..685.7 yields 0.31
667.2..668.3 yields 0.14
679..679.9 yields 0.41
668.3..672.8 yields 0.28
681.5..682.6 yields 0.37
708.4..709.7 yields 0.03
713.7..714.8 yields 0.27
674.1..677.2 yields 0.35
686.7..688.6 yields 0.35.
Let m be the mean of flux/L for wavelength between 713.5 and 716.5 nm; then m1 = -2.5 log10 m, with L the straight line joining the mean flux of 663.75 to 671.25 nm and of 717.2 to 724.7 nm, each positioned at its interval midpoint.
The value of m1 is 0.22 mag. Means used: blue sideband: 11.8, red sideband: 14.9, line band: 11.9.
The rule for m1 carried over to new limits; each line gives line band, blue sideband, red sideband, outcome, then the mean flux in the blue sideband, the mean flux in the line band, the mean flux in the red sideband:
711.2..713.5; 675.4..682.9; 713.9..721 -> -0.08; 10.1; 13.8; 13.3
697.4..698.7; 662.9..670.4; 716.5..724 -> -0.20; 12.1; 16.2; 14.5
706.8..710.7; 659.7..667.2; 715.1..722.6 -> -0.07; 13.7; 14.7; 13.9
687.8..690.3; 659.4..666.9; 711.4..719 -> 0.22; 13.8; 11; 12.9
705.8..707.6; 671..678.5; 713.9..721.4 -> -0.21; 10.4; 15.3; 13.3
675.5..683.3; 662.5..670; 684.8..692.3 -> 0.14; 12.3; 10.1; 10.8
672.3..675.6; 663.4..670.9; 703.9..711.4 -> 0.23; 11.9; 10.2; 16.4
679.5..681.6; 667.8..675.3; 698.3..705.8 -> 0.29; 10.7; 9.89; 18.5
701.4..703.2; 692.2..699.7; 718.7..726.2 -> -0.21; 15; 18.4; 15.8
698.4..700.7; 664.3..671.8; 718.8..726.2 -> -0.18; 11.7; 16.5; 15.8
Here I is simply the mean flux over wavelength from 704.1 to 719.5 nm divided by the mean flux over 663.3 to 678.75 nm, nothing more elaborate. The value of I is 1.31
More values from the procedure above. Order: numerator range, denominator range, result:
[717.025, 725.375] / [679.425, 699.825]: 1.23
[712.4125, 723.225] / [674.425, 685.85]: 1.31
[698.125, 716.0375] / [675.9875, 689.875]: 1.54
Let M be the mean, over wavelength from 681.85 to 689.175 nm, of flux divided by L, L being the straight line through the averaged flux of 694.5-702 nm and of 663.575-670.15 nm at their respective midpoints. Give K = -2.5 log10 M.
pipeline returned 0.38 mag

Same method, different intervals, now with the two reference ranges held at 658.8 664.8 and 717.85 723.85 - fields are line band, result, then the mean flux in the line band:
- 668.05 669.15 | 0.35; 10.6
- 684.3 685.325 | 0.33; 10.8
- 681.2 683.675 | 0.41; 10.1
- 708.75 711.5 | 0.10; 13.5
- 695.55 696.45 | -0.02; 15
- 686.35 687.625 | 0.41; 10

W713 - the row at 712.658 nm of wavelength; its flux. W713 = 15.14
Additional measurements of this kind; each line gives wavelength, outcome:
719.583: 16.01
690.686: 11.67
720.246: 12.97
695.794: 14.8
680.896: 8.624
